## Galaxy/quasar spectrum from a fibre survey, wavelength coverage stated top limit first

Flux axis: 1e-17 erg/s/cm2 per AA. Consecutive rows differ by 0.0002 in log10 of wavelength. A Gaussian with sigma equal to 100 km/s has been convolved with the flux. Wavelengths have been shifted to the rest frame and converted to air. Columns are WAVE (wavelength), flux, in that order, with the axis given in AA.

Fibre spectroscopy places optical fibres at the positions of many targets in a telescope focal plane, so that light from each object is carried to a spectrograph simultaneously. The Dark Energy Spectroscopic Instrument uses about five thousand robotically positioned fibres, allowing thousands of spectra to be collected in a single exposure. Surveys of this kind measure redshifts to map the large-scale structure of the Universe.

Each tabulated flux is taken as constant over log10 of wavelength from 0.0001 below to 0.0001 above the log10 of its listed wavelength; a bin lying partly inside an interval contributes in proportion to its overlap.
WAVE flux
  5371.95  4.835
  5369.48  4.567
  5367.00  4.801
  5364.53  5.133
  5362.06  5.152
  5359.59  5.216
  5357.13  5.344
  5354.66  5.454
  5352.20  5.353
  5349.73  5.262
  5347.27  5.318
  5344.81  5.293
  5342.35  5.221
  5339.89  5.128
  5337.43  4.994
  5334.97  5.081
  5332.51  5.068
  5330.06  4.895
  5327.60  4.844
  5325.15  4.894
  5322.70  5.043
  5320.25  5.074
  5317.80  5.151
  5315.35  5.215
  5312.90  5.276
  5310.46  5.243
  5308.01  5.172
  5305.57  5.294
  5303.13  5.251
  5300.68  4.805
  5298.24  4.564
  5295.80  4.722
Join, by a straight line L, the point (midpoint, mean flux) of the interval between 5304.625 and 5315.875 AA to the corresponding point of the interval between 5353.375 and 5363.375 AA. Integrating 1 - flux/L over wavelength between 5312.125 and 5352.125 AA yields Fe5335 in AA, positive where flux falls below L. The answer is 1.1 AA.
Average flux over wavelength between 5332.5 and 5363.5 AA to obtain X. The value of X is 5.23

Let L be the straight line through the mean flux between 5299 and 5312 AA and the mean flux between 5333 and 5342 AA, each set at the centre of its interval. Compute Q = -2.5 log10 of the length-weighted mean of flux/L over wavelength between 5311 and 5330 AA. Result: 0.01 mag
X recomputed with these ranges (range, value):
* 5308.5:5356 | 5.15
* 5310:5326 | 5.13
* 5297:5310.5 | 5.04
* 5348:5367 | 5.25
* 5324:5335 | 4.94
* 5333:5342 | 5.08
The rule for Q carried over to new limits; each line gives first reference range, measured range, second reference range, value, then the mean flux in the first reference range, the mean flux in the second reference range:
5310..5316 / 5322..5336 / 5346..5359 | 0.068 mag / 5.25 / 5.34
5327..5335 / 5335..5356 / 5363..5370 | -0.068 mag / 4.96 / 4.87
